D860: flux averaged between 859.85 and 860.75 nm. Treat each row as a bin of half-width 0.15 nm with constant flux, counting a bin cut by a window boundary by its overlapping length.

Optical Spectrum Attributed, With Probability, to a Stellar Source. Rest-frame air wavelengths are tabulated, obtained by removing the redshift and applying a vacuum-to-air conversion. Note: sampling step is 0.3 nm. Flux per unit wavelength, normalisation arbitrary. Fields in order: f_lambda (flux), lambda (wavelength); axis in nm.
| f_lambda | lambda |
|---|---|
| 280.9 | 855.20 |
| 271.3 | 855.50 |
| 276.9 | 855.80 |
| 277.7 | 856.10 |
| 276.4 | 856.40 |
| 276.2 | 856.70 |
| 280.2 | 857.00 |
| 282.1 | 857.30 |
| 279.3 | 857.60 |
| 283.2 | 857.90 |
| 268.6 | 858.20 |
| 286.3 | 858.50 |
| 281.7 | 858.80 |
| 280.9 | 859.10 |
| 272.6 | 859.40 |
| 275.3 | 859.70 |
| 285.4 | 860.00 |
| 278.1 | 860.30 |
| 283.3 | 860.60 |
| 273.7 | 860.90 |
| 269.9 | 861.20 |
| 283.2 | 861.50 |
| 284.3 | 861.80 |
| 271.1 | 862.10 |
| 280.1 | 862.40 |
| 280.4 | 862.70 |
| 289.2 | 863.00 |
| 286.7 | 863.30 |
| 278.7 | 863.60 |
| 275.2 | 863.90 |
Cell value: 282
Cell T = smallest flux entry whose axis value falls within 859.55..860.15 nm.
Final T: 275.3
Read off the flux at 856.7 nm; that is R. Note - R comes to 276.2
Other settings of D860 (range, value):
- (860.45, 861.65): 278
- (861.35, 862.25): 280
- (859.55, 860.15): 280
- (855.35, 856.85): 276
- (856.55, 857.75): 279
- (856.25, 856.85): 276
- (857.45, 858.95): 280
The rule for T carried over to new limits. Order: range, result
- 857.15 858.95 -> 268.6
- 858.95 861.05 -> 272.6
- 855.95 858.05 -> 276.2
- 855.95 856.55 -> 276.4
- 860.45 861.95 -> 269.9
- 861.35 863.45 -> 271.1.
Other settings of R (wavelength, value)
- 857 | 280.2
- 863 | 289.2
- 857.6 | 279.3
